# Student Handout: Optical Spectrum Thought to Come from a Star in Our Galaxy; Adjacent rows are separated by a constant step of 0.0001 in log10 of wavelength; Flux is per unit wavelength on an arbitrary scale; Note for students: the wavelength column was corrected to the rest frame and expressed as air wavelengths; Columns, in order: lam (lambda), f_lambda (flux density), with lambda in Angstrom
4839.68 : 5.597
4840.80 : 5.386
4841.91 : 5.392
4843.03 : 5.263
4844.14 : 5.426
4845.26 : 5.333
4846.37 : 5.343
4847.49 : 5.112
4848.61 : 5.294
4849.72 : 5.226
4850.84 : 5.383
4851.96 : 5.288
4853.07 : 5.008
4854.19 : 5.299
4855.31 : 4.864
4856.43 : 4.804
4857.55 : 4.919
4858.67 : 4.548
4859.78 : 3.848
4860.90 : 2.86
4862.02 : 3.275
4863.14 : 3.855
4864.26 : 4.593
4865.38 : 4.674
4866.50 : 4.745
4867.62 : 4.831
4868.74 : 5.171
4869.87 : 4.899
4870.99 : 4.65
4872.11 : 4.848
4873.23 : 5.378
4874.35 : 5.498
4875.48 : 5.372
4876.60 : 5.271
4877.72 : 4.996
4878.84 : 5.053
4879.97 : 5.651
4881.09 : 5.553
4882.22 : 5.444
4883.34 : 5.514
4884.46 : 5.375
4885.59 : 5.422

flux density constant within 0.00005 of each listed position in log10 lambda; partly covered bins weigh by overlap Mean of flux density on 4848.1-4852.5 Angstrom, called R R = 5.3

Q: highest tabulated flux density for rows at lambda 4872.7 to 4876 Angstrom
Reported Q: 5.498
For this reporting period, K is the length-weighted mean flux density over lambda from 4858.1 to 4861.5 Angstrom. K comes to 3.76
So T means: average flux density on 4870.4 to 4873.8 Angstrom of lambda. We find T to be 4.97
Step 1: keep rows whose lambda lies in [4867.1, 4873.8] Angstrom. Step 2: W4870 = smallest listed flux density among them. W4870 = 4.65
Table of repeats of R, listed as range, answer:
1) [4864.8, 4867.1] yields 4.71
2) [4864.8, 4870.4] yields 4.86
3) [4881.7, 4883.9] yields 5.5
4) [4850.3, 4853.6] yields 5.23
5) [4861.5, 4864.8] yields 3.91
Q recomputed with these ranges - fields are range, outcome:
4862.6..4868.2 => 4.831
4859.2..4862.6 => 3.848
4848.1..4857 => 5.383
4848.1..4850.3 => 5.294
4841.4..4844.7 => 5.426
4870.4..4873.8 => 5.378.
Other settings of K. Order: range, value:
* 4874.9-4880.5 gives 5.26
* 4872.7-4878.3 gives 5.31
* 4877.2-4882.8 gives 5.34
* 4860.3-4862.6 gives 3.09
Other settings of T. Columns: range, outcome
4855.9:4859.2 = 4.75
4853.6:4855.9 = 5.06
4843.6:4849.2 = 5.3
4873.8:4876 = 5.42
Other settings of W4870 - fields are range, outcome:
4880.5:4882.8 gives 5.444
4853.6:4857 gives 4.804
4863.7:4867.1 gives 4.593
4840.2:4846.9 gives 5.263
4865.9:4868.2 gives 4.745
